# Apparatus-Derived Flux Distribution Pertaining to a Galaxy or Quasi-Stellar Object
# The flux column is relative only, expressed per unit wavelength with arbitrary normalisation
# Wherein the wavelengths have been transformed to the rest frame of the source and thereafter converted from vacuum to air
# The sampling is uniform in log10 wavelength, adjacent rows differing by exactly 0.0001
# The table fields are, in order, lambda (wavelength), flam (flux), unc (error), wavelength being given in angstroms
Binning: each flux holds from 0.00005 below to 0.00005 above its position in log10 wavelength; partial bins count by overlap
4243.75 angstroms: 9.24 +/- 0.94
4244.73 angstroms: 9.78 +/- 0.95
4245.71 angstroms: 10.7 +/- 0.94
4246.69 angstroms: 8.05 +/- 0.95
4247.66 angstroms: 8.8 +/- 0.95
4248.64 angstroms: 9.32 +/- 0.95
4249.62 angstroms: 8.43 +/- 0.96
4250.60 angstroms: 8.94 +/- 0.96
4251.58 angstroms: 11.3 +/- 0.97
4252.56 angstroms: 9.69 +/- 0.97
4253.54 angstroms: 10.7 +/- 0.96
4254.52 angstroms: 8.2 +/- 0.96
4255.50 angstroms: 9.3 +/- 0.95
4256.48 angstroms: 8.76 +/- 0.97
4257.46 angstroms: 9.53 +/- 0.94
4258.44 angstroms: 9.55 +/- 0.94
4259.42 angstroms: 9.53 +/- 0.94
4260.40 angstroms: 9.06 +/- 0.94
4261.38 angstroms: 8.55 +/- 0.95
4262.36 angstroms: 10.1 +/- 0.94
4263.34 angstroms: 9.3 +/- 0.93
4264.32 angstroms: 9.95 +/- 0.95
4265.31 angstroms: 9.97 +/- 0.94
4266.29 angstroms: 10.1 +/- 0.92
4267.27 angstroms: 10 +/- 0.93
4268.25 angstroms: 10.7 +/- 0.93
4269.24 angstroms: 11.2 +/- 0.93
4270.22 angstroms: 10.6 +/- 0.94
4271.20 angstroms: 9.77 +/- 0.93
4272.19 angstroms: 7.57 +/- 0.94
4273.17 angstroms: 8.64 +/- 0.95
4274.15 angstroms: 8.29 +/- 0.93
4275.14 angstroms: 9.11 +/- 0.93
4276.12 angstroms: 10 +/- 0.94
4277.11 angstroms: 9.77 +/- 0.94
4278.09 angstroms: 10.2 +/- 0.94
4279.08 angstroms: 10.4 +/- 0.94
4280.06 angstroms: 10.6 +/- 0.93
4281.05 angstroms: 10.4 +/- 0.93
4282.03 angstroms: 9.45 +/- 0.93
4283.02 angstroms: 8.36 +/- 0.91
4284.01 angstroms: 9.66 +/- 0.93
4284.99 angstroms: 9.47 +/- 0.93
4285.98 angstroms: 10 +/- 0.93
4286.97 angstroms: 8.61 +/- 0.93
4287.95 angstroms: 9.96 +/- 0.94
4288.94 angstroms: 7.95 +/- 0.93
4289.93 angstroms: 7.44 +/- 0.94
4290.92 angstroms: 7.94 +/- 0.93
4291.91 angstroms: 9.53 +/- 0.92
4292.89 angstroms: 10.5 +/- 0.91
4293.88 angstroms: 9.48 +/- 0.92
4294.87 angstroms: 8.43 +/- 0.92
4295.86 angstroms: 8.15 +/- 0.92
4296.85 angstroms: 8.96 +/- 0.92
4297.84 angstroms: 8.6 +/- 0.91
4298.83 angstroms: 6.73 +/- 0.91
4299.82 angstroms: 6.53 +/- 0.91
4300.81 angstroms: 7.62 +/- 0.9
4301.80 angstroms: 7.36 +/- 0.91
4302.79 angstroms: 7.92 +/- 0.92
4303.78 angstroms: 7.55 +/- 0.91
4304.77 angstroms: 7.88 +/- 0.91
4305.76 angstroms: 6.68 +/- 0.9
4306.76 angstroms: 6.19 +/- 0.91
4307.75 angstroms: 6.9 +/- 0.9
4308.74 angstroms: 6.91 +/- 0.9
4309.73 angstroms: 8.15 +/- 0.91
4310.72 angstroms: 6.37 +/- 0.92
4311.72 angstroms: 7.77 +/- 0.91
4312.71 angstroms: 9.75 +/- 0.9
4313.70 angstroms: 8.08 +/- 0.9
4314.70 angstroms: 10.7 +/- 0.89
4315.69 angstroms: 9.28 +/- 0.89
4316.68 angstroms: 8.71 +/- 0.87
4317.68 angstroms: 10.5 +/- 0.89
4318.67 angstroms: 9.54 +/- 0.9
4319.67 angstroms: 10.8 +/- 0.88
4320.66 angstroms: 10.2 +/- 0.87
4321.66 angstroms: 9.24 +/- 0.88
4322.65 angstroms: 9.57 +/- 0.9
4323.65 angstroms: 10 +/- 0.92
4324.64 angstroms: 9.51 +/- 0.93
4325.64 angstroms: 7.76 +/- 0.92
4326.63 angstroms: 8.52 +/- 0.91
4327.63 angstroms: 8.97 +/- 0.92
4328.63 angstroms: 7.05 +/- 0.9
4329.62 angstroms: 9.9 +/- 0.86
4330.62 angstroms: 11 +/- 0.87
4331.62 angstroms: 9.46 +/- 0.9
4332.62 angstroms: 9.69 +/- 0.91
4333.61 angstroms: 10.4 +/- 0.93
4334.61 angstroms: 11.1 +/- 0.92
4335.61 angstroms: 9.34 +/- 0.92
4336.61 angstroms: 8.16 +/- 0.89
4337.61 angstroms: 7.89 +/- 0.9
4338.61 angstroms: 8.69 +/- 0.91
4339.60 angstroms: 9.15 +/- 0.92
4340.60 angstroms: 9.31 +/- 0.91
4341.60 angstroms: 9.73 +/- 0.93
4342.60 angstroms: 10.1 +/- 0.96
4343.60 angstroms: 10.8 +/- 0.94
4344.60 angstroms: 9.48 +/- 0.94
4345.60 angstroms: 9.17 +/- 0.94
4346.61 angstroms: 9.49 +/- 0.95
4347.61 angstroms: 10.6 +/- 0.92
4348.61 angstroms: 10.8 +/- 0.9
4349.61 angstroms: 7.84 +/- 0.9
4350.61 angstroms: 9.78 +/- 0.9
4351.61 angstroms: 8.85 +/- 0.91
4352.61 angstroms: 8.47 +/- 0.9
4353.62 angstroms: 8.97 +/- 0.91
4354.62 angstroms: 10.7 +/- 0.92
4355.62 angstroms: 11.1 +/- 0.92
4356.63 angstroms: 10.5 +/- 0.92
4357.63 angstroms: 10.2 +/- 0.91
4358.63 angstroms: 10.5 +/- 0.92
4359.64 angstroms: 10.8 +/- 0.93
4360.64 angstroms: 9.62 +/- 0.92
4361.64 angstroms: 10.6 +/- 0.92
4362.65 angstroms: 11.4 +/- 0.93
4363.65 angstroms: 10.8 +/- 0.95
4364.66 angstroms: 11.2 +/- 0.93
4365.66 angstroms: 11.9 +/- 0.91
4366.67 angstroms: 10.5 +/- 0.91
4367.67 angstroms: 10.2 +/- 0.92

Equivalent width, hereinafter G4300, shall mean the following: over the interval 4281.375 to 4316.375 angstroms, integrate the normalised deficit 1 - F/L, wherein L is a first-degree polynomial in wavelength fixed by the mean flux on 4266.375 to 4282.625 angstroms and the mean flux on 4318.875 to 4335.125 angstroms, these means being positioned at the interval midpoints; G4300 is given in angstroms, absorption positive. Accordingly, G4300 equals 5.0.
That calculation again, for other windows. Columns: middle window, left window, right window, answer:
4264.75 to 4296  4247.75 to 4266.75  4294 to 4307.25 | -3.57 angstroms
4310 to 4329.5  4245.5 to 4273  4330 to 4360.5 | 1.21 angstroms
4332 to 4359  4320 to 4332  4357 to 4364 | 0.95 angstroms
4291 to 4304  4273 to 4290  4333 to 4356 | 1.63 angstroms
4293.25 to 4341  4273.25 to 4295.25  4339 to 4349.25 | 4.62 angstroms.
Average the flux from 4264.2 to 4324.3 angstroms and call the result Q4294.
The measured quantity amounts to 8.96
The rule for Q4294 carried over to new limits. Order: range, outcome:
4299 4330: 8.43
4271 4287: 9.44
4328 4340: 9.32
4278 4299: 9.14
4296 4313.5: 7.54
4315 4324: 9.78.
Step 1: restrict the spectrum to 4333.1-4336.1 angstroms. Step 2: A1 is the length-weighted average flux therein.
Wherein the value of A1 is 10.3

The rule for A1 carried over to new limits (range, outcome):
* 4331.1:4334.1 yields 9.86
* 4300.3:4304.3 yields 7.62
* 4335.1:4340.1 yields 8.66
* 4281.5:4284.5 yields 9.18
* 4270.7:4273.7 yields 8.68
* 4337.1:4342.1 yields 8.96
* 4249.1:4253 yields 9.57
